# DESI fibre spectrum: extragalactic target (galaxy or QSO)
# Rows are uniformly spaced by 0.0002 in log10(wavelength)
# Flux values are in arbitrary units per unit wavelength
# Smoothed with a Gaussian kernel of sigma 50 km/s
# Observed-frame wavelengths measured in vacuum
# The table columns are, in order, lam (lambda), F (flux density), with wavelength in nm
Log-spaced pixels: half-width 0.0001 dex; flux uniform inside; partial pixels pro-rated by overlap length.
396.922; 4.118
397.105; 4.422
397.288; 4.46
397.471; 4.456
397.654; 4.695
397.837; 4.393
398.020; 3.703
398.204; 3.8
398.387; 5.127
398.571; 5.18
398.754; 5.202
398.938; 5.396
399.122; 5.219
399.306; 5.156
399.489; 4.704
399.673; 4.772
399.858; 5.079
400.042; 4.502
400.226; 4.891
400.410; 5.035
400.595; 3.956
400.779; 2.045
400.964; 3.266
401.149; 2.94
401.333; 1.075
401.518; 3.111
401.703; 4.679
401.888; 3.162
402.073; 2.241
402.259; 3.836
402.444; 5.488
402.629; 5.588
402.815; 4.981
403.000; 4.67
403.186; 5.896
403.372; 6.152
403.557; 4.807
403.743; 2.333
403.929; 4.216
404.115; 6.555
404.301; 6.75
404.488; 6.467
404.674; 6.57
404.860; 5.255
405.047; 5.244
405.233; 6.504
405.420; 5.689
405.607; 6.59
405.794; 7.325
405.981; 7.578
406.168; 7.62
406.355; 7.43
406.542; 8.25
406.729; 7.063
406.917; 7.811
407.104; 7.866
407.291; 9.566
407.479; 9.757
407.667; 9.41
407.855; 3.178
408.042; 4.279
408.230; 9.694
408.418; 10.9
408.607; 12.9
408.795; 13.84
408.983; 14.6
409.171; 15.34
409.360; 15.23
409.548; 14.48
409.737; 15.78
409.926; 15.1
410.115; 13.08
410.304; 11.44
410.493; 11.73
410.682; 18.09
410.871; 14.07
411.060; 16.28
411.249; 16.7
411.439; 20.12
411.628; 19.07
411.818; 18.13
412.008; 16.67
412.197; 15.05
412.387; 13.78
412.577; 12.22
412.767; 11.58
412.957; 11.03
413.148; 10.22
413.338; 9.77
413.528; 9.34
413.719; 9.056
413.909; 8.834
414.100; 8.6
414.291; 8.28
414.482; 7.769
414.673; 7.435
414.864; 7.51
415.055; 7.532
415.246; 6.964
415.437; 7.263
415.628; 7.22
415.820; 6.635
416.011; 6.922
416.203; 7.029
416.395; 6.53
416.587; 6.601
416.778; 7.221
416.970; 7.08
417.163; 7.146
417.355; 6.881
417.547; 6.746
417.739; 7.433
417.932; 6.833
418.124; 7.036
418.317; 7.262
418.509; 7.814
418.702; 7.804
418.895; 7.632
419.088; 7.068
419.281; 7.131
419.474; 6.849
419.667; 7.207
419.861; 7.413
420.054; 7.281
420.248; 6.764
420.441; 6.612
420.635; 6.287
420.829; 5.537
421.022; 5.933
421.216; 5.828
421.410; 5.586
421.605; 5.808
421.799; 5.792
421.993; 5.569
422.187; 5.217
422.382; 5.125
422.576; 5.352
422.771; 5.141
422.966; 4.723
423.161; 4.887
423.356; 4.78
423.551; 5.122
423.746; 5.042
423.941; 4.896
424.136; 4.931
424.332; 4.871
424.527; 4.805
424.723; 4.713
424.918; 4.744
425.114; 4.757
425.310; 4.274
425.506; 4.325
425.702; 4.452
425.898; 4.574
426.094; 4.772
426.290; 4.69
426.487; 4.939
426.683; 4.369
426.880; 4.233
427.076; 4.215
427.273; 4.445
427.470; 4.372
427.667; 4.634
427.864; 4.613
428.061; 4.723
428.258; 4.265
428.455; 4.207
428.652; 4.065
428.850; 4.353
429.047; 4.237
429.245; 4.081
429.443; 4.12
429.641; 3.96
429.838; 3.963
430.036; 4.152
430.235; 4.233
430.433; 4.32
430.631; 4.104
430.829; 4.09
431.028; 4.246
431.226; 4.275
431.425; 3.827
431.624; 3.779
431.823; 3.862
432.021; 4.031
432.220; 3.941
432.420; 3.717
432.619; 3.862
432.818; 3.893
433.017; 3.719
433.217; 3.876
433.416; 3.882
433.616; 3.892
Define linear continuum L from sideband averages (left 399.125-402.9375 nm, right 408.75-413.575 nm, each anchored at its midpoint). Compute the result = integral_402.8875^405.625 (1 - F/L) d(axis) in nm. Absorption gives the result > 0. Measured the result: 0.66 nm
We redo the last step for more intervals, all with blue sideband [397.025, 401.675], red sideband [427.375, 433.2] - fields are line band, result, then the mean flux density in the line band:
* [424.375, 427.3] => -0.30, 4.56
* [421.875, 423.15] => -0.31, 5.18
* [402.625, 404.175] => -0.26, 4.96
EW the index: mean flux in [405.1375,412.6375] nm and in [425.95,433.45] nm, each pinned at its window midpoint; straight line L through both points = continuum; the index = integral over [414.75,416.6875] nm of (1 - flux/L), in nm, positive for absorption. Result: 0.472 nm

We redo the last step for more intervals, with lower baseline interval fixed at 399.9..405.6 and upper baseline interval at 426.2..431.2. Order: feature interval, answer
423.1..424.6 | -0.19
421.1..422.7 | -0.42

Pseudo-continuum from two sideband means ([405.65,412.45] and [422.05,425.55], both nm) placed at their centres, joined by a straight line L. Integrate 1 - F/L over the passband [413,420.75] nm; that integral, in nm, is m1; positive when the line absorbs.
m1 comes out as 0.71 nm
